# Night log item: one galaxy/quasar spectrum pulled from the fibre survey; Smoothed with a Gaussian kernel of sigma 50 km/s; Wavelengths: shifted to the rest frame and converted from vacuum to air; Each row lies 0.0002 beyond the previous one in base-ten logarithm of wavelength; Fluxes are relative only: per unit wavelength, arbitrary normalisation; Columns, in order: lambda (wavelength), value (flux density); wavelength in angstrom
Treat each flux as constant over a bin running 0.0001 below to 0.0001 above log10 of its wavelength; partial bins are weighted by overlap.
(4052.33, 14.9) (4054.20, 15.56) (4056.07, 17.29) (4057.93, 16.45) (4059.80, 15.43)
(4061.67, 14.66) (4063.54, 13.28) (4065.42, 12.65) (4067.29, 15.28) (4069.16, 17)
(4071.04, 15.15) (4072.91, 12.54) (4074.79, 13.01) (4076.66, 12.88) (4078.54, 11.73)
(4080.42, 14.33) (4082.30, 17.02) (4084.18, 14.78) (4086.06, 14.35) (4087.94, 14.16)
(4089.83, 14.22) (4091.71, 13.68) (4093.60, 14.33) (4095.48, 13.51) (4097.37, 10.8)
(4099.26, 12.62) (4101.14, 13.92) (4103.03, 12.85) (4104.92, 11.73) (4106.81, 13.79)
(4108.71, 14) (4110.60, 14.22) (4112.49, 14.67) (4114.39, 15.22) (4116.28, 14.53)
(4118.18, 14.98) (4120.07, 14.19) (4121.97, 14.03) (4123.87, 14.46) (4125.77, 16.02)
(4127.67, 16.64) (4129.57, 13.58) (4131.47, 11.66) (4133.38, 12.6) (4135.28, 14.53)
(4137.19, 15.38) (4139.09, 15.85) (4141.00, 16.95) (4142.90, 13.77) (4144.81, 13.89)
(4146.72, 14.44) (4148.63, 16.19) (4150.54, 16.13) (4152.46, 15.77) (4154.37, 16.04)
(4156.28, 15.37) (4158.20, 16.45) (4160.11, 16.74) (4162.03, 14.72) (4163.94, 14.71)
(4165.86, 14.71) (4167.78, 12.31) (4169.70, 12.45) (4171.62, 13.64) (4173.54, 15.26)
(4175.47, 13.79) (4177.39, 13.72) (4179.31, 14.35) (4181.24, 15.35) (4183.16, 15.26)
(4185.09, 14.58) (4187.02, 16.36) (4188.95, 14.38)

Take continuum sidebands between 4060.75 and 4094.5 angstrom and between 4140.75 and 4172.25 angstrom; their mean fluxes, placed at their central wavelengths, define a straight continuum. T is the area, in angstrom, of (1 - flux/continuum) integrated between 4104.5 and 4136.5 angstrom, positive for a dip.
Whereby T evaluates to 0.79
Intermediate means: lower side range 14.2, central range 14.2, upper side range 14.9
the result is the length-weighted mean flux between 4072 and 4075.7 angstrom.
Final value 12.8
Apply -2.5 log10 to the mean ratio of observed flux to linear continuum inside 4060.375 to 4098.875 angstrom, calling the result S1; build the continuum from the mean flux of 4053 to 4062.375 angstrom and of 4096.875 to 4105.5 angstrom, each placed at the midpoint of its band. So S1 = 0.01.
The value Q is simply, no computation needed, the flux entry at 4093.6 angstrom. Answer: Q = 14.33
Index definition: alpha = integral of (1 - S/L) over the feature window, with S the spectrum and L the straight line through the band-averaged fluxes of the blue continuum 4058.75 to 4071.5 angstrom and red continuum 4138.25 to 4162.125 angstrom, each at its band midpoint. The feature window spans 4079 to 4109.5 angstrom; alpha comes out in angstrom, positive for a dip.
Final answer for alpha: 2.69 angstrom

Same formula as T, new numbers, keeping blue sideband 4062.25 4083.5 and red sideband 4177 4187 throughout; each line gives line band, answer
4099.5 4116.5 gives 0.64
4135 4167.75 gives -1.50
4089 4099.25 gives 0.73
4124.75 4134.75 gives 0.26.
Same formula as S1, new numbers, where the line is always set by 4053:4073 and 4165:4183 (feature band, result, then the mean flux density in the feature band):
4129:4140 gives 0.04 mag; 13.9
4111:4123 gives 0.00 mag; 14.6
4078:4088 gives 0.03 mag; 14.5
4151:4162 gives -0.13 mag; 16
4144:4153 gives -0.07 mag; 15.3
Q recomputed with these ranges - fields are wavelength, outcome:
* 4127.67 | 16.64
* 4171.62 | 13.64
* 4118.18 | 14.98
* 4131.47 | 11.66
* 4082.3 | 17.02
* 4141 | 16.95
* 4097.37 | 10.8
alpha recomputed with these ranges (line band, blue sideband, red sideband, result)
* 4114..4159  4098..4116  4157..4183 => -2.8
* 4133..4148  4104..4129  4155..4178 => -0.3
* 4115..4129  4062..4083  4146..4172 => -0.3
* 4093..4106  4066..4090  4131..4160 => 1.6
